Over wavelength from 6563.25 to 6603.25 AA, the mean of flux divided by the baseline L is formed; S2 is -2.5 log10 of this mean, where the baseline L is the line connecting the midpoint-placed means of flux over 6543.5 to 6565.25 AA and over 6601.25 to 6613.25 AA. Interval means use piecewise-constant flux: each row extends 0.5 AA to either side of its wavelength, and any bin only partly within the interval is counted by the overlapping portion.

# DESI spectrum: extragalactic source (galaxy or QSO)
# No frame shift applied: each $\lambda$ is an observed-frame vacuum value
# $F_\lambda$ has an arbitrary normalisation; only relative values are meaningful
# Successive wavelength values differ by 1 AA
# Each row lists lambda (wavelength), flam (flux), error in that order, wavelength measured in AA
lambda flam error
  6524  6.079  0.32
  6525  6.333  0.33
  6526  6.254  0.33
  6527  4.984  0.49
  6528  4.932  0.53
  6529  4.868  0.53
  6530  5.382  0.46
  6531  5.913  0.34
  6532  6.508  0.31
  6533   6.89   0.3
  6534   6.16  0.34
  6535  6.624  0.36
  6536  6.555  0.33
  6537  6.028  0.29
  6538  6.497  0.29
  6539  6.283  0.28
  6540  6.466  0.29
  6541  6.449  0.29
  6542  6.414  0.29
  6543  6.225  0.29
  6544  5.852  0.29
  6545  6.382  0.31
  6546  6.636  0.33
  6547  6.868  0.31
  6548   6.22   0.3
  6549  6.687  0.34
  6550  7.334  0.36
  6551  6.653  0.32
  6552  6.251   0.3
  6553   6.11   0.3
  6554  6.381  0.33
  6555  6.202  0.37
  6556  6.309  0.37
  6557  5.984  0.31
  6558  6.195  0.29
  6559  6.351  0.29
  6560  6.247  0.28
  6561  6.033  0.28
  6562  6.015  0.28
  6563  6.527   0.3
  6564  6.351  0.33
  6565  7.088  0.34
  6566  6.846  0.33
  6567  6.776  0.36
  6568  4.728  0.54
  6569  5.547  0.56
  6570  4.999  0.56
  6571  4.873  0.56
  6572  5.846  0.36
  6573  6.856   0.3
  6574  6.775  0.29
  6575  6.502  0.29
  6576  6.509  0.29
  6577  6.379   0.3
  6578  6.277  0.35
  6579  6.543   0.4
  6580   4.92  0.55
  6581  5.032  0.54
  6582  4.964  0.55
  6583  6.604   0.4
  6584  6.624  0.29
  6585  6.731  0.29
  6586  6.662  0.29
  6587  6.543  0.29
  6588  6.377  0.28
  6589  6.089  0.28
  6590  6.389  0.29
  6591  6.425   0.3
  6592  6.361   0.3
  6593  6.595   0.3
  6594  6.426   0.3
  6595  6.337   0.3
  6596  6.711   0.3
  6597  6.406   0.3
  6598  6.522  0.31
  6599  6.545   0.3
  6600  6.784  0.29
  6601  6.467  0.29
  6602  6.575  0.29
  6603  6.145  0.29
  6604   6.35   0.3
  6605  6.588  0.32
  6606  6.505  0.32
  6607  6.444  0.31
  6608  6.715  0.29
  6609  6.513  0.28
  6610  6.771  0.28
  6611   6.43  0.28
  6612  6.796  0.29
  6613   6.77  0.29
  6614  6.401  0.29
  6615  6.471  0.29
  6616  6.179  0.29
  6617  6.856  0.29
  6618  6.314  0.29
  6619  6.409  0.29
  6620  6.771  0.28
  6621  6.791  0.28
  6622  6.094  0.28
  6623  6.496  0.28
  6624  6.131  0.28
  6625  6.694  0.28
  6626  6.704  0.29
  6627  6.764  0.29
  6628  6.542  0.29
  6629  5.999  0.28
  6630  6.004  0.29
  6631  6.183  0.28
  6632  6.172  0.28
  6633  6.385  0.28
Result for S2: 0.04 mag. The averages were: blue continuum 6.39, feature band 6.26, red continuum 6.54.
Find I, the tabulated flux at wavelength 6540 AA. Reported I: 6.466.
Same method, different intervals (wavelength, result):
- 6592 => 6.361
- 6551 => 6.653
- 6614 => 6.401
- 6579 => 6.543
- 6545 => 6.382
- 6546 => 6.636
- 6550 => 7.334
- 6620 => 6.771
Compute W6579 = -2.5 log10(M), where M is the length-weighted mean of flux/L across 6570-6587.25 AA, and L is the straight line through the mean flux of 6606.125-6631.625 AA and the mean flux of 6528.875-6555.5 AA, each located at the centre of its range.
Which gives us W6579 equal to 0.052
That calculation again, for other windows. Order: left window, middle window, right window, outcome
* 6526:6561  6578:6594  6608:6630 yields 0.03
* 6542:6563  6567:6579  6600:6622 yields 0.07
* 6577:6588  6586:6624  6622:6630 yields -0.04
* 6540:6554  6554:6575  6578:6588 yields 0.02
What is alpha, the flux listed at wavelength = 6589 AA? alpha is 6.089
